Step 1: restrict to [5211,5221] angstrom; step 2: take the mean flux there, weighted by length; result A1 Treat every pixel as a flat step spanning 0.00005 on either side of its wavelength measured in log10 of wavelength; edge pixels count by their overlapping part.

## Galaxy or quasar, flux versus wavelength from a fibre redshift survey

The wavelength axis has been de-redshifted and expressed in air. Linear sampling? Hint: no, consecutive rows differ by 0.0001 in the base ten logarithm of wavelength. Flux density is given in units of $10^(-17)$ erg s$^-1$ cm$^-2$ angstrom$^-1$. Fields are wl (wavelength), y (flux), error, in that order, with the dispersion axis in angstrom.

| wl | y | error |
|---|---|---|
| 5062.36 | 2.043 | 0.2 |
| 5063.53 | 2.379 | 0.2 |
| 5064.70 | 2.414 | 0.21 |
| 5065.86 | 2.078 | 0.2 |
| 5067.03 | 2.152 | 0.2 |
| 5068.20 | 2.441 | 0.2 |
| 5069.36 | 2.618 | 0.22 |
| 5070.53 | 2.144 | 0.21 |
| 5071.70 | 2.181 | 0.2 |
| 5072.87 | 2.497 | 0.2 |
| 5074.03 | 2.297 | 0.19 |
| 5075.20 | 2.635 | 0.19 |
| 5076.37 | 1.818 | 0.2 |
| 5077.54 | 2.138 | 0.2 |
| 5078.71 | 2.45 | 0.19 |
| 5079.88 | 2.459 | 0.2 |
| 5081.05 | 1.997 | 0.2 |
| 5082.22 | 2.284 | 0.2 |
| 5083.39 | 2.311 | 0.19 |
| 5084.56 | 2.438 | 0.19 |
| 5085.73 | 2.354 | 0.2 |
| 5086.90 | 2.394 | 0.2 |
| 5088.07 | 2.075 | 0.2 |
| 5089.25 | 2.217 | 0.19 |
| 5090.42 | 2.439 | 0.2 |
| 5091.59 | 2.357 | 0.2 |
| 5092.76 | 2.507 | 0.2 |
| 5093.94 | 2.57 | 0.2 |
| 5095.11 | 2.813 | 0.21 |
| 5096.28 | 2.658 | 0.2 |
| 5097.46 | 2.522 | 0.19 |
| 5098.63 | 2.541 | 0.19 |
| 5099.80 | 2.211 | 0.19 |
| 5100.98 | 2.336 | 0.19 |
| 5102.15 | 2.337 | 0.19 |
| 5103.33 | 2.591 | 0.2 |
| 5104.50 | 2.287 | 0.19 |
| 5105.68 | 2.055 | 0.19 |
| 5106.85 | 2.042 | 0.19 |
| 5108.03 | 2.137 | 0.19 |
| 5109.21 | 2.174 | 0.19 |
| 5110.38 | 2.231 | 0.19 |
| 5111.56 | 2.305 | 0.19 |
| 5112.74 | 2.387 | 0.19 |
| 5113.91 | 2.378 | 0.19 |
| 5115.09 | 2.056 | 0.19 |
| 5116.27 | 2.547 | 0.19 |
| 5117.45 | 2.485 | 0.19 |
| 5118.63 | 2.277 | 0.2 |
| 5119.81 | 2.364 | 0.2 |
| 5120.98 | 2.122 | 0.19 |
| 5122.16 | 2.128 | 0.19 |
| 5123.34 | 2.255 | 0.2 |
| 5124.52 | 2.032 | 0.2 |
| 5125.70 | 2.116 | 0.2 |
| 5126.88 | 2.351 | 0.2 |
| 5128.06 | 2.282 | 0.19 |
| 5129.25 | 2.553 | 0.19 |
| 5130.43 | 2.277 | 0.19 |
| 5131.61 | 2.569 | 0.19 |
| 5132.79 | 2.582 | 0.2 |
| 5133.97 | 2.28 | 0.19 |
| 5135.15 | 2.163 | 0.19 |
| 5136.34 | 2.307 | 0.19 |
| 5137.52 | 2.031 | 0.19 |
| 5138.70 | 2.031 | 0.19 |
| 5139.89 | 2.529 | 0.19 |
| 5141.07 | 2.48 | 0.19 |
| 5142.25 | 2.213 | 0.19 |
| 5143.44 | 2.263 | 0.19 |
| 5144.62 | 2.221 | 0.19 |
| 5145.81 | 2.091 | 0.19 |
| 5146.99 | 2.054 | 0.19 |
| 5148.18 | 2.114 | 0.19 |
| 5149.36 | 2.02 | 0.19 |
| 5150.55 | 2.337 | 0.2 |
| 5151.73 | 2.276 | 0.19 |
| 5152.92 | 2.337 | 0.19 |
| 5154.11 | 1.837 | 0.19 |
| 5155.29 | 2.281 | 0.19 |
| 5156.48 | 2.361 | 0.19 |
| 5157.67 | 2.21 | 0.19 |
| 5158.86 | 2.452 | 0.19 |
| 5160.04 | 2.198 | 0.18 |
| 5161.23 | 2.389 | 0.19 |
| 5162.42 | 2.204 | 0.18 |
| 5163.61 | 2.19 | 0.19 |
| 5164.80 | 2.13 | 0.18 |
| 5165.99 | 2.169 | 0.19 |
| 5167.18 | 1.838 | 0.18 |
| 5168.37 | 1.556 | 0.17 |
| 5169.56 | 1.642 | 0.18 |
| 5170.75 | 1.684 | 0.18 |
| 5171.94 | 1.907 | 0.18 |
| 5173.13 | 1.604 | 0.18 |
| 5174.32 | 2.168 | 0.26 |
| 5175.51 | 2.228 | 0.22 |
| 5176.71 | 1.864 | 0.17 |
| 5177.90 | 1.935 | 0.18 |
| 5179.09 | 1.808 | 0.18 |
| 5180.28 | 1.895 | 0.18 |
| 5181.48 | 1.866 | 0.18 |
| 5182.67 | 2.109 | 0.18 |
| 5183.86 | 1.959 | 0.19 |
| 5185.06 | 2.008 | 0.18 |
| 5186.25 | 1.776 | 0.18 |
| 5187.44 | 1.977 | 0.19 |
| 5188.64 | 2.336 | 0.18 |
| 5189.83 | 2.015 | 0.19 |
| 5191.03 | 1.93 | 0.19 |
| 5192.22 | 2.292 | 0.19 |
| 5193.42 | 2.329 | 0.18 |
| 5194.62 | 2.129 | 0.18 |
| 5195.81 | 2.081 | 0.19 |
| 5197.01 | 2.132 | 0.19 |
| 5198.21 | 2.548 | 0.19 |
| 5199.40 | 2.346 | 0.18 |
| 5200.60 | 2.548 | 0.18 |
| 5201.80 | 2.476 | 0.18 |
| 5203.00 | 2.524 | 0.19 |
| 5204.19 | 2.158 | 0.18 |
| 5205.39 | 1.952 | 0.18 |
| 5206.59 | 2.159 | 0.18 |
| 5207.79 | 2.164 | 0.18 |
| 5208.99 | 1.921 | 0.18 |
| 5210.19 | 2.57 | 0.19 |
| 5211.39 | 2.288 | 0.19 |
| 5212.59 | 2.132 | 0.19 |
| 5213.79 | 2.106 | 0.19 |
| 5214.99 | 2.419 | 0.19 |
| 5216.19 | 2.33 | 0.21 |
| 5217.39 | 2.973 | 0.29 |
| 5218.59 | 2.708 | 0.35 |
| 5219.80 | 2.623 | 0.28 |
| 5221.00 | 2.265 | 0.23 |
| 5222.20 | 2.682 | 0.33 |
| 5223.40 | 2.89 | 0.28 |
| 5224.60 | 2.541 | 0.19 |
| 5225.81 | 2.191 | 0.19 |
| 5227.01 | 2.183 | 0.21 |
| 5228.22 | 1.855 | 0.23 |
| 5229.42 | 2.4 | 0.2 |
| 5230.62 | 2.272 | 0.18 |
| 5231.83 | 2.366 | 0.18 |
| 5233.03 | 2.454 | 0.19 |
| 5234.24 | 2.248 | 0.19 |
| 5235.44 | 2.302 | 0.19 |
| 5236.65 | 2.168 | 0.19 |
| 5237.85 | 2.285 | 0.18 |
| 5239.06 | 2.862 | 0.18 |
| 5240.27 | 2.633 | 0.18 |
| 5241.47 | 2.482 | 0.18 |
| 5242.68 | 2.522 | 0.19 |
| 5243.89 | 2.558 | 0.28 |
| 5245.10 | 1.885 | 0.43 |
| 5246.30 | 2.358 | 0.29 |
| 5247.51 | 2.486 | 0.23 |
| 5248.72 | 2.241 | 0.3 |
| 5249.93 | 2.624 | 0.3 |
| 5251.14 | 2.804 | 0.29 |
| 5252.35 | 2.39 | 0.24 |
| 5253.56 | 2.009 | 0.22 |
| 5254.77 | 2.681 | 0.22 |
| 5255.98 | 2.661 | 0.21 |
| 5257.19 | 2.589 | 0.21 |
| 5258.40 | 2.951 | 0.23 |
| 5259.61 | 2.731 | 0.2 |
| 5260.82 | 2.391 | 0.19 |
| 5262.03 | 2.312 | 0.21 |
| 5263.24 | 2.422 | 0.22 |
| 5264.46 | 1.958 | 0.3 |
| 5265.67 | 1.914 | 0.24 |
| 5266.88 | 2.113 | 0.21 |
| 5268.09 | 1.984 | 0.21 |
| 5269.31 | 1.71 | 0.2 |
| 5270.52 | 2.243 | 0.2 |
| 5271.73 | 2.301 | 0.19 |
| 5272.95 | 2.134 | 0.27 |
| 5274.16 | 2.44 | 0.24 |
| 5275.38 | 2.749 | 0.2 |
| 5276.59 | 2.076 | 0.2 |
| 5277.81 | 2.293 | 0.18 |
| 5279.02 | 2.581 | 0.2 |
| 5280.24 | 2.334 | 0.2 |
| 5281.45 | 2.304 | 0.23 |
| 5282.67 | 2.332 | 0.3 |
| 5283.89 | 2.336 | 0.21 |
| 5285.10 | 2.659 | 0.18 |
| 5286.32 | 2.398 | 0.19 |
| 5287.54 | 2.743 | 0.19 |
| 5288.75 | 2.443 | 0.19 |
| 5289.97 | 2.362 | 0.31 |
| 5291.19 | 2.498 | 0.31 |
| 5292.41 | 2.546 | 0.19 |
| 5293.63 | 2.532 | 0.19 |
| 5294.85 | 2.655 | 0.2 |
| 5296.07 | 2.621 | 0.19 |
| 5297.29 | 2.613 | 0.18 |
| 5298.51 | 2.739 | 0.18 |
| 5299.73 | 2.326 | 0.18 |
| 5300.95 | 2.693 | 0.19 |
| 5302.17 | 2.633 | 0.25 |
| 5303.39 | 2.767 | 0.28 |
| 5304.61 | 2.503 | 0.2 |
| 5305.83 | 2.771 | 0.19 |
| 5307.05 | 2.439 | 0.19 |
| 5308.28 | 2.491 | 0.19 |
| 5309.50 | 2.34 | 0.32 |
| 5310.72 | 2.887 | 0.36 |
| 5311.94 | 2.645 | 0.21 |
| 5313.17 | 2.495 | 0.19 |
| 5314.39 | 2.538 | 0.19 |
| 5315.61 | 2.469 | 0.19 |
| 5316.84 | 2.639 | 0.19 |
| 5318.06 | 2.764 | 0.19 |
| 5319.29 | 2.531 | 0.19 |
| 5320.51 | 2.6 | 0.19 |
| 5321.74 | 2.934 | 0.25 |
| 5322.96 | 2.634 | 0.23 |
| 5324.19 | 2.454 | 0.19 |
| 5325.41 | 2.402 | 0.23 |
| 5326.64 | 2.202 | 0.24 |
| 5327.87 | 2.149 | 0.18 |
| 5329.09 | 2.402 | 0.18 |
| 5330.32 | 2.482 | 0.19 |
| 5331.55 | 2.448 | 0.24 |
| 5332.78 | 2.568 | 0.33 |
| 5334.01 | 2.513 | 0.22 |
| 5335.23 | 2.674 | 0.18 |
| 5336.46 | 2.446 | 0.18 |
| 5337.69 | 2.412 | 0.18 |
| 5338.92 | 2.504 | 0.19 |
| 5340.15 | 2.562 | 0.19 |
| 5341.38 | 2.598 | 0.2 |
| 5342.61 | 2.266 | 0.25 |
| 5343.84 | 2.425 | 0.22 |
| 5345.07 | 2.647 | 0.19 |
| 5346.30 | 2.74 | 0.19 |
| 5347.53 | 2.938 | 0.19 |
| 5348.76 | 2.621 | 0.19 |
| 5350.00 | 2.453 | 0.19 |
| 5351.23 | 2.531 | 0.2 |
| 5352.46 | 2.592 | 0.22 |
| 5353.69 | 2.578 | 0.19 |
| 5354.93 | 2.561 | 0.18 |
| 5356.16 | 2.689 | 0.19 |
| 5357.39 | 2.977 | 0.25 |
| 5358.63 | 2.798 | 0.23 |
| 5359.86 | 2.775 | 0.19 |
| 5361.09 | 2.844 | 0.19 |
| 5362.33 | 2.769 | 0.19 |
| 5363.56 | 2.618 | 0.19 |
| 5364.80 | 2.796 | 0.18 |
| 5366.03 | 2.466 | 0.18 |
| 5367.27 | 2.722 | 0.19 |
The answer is 2.44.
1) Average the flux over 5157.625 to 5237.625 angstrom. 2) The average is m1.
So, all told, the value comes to 2.19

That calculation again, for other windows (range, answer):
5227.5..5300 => 2.4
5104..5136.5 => 2.28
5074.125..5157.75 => 2.29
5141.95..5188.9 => 2.06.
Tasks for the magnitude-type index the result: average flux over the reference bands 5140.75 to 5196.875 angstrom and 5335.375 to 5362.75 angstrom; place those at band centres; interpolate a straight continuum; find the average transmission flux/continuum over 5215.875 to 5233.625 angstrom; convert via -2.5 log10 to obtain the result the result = -0.095 mag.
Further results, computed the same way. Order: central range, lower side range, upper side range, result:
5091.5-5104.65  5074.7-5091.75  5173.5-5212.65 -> -0.10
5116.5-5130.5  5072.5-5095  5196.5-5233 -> 0.03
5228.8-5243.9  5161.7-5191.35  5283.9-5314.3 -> -0.08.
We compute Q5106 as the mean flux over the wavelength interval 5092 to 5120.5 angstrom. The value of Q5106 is 2.37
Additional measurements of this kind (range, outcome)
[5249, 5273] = 2.35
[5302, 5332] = 2.54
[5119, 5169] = 2.22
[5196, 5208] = 2.3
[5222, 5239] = 2.35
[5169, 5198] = 1.99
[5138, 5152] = 2.22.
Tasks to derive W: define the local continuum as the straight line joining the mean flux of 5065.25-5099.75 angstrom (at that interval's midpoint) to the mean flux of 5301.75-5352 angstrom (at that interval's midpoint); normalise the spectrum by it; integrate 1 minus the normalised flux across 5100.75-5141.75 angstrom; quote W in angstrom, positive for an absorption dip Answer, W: 1.7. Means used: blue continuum 2.36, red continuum 2.55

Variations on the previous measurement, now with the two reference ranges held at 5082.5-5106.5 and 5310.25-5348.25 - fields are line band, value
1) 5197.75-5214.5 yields 1.3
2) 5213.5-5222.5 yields -0.2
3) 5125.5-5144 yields 0.8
